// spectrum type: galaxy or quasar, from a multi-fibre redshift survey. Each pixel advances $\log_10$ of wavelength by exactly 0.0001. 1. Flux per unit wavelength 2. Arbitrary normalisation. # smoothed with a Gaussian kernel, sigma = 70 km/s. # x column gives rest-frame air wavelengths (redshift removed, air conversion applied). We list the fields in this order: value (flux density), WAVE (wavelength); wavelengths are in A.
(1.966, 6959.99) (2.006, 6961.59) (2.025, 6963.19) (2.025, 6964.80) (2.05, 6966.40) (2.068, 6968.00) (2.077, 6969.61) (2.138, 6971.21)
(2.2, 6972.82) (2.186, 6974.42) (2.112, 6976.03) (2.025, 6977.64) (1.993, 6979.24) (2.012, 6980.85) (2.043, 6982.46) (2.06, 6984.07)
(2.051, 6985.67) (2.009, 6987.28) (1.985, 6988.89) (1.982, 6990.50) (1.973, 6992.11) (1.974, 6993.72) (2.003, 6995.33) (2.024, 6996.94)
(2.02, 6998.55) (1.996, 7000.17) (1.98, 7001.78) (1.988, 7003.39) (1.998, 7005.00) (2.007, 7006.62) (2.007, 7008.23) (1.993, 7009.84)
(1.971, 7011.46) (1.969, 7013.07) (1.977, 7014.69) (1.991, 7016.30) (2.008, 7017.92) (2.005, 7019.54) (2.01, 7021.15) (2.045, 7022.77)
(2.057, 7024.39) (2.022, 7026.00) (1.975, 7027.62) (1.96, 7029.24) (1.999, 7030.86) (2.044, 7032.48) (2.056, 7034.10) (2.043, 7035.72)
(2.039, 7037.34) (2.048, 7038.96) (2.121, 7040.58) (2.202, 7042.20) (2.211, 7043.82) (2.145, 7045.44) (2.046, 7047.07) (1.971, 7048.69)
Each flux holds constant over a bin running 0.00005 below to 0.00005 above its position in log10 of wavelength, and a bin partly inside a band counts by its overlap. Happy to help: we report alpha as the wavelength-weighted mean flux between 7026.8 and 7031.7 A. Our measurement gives 1.98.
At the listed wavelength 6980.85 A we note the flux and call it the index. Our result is 2.012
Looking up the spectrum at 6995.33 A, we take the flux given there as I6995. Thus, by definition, 2.003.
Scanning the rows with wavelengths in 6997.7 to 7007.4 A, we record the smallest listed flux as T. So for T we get 1.98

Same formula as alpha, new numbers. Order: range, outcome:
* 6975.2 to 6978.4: 2.07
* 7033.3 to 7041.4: 2.06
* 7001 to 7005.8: 1.99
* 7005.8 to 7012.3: 1.99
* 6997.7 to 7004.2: 2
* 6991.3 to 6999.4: 2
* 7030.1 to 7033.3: 2.02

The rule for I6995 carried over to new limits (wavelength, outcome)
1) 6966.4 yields 2.05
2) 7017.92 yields 2.008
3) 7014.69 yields 1.977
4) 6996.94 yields 2.024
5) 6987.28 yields 2.009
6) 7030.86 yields 1.999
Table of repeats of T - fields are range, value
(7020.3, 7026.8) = 2.01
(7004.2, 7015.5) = 1.969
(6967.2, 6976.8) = 2.068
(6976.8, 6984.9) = 1.993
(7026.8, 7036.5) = 1.96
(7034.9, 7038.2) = 2.039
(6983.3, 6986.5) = 2.051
